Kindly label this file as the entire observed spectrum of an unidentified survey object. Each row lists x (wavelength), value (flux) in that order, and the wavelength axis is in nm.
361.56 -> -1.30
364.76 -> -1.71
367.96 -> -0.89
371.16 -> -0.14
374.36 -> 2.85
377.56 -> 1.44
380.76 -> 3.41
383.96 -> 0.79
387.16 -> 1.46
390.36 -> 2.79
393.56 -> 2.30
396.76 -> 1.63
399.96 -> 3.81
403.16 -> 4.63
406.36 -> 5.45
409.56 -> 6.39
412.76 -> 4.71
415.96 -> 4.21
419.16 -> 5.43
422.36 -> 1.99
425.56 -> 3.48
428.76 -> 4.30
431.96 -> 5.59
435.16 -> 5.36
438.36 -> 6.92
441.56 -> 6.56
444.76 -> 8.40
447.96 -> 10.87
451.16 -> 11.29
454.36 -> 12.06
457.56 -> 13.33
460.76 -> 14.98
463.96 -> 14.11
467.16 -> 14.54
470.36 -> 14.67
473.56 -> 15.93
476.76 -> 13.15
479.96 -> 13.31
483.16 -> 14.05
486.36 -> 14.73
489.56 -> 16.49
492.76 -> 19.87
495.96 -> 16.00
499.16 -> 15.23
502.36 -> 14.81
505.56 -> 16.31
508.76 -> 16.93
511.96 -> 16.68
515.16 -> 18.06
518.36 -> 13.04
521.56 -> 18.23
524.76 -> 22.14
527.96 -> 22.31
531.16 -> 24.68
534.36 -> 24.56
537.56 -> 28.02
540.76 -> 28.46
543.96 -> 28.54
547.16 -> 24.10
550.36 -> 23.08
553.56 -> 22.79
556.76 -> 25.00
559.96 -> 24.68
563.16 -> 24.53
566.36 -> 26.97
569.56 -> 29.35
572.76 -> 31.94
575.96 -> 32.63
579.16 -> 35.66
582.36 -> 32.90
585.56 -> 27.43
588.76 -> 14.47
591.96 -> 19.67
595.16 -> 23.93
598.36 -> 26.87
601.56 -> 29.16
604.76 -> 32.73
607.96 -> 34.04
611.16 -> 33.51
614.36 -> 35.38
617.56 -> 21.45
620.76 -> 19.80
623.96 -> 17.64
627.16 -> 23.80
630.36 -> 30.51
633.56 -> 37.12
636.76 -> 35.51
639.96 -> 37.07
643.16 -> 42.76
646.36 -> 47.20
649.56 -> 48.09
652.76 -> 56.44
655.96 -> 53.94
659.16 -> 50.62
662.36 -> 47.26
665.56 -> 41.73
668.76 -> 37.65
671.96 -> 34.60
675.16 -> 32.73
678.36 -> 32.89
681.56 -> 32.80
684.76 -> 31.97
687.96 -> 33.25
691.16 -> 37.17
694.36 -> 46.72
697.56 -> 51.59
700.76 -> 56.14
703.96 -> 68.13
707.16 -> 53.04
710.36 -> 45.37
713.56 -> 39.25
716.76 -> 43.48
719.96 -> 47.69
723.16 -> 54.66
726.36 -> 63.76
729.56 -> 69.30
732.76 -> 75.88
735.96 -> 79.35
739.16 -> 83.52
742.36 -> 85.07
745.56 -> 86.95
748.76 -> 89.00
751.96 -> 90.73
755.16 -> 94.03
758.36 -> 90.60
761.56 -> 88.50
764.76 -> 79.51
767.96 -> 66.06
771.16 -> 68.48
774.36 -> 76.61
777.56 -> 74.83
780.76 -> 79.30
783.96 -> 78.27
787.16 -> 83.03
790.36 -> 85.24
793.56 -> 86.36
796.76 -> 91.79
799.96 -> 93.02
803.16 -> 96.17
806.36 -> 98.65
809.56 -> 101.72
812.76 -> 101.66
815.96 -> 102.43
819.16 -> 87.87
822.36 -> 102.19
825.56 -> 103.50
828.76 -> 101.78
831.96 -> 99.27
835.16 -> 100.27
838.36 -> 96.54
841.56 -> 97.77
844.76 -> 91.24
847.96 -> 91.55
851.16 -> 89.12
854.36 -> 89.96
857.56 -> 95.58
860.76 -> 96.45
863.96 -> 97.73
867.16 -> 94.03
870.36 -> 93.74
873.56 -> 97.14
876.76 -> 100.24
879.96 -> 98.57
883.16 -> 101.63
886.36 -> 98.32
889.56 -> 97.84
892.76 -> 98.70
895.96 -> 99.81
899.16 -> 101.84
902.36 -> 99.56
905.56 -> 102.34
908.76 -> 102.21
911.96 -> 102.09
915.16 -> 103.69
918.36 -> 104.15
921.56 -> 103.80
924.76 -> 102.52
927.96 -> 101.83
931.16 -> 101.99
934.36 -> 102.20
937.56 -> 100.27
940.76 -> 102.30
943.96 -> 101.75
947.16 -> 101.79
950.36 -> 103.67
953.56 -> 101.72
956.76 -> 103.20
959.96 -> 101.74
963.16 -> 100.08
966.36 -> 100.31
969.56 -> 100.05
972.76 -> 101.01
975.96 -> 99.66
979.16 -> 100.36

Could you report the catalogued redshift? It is 0.00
